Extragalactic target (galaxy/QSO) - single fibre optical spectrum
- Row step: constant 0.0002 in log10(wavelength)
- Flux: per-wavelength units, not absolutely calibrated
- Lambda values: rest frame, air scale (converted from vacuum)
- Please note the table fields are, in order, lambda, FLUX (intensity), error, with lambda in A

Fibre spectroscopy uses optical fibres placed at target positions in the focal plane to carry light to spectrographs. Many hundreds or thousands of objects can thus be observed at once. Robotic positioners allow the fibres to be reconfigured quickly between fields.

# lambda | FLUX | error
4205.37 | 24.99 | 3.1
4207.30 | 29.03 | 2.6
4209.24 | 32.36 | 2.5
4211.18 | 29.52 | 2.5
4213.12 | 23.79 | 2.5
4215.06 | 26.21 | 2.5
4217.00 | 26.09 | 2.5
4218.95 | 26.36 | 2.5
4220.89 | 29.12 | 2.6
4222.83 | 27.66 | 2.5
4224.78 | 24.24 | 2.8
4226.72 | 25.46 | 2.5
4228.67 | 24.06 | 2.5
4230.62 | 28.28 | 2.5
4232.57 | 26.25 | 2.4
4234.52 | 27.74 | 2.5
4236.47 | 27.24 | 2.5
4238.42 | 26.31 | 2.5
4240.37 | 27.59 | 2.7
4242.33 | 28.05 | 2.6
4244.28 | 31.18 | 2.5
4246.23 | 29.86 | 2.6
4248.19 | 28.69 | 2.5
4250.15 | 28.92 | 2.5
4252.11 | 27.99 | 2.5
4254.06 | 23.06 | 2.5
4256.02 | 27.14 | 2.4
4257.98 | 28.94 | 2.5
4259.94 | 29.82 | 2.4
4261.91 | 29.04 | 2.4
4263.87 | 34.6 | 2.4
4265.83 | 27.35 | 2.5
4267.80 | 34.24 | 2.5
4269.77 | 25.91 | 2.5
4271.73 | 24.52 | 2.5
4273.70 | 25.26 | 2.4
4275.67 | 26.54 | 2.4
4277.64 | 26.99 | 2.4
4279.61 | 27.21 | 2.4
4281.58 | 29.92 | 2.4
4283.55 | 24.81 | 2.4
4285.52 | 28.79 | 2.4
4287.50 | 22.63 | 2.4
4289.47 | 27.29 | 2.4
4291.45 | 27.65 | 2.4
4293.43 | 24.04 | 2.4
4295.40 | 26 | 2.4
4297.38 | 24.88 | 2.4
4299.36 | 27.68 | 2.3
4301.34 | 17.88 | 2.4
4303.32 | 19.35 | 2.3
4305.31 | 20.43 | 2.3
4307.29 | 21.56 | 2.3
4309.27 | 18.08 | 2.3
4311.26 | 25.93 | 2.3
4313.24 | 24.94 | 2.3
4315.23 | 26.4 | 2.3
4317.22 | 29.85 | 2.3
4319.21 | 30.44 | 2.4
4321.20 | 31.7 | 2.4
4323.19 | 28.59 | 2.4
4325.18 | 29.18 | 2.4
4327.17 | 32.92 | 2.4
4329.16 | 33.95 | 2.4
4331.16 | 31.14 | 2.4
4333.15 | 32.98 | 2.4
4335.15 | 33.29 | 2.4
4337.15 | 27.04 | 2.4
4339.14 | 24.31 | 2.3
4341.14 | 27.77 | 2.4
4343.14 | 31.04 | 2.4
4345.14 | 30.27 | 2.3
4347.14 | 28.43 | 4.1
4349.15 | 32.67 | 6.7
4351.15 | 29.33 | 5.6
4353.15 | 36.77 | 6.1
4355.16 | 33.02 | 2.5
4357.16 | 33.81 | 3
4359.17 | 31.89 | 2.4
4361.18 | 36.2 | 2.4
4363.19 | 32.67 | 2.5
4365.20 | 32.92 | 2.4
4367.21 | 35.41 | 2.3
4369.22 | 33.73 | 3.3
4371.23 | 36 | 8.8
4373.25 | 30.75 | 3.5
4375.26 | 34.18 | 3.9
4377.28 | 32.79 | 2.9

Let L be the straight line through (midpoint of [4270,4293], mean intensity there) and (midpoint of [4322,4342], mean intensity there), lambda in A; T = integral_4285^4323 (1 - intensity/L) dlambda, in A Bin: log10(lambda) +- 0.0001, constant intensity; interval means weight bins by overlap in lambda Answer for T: 4.1 A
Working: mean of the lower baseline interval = 26.4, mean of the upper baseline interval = 30.2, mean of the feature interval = 25.1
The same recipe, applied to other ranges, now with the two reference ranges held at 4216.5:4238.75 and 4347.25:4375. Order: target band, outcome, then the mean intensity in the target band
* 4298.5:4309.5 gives 3.43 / 20.9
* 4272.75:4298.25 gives 2.75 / 26.3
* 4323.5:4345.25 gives 1.13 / 30.3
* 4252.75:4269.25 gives -0.51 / 29.2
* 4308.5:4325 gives 2.06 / 27.2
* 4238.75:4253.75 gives -0.55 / 28.5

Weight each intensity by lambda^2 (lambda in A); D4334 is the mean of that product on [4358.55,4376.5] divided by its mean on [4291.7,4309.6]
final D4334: 1.54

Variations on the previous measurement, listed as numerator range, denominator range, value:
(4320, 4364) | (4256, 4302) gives 1.19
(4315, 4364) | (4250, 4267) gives 1.13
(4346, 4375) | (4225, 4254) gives 1.28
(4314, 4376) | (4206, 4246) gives 1.22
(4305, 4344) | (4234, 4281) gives 1.04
